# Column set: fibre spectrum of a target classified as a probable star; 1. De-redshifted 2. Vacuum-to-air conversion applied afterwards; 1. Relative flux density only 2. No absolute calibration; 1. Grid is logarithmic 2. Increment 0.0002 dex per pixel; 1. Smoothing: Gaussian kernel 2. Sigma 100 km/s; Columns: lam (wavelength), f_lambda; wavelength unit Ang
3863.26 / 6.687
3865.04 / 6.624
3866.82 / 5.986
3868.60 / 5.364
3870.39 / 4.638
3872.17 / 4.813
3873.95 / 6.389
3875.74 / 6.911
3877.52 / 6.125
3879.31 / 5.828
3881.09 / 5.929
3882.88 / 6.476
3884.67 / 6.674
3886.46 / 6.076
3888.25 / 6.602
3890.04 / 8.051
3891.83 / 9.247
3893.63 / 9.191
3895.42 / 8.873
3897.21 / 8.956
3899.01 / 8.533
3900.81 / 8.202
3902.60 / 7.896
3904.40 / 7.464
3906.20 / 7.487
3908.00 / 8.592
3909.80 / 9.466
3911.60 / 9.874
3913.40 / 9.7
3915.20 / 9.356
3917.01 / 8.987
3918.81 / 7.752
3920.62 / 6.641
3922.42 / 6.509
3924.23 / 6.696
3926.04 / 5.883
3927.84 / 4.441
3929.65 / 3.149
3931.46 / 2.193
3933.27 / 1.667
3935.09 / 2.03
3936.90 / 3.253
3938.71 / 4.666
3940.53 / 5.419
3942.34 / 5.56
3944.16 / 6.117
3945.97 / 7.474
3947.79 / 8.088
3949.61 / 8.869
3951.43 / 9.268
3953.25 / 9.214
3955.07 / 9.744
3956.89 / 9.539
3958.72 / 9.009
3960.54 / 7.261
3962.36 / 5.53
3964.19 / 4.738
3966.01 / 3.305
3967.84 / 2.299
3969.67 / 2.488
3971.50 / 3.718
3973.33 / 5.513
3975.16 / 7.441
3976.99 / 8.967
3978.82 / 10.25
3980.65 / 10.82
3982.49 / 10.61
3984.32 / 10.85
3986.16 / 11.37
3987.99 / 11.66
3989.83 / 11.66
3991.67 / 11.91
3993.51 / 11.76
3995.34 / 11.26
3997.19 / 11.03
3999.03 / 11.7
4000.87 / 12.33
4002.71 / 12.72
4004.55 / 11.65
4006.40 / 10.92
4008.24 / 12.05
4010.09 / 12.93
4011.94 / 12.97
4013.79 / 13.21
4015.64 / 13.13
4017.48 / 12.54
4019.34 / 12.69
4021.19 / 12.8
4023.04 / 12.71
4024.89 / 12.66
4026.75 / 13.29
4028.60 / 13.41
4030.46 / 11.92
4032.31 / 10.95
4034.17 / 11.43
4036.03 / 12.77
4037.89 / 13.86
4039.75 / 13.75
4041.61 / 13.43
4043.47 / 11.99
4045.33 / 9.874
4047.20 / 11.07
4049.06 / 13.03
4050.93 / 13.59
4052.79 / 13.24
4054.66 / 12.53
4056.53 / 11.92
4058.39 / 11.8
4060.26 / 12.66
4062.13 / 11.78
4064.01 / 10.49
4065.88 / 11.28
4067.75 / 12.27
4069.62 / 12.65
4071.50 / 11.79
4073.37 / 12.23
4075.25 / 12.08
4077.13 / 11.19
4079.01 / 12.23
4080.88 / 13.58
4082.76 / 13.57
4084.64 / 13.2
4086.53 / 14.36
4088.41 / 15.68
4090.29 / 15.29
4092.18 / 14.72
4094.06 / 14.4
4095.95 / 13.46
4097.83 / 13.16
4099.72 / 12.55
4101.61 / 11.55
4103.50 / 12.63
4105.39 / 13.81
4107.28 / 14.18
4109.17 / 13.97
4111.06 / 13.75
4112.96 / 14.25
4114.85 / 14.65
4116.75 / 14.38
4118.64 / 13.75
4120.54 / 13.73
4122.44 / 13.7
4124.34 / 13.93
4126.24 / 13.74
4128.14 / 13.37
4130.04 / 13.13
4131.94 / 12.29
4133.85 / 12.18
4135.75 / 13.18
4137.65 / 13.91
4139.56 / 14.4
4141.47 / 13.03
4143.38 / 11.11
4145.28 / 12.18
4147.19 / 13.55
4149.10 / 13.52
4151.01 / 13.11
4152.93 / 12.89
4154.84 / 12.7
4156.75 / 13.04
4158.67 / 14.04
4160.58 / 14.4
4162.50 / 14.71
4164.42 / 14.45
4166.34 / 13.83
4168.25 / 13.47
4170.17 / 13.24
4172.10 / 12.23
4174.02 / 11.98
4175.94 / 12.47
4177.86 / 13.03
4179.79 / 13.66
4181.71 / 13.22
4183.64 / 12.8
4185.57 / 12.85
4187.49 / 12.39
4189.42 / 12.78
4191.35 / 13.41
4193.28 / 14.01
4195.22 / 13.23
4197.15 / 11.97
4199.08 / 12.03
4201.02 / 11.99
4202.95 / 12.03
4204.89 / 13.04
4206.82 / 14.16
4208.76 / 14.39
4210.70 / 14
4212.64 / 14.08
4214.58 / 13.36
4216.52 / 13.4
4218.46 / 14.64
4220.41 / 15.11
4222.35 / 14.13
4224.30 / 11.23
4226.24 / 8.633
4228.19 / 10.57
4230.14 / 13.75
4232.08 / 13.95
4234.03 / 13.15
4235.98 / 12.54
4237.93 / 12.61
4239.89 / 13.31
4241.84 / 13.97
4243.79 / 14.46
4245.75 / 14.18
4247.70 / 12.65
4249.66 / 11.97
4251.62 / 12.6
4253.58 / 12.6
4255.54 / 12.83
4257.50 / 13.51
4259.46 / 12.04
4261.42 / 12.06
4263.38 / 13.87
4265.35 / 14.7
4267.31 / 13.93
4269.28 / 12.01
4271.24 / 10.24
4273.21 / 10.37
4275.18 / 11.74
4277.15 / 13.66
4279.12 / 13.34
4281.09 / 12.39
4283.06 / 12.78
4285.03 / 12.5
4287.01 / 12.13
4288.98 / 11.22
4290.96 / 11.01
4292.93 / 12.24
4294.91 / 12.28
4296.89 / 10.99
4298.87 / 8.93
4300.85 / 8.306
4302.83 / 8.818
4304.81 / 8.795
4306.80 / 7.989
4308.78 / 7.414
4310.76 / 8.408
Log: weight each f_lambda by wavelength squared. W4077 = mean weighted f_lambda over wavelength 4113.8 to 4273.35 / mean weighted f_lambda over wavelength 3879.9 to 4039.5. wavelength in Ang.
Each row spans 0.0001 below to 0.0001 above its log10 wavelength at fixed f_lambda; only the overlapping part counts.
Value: 1.66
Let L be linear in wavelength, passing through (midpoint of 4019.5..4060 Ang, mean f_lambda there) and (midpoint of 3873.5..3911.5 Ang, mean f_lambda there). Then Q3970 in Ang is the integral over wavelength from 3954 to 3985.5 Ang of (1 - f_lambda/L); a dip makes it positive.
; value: 9.2 Ang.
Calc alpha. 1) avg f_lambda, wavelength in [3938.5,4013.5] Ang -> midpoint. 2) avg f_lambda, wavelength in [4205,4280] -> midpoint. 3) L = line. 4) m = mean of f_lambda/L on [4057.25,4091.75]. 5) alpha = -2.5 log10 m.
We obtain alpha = -0.209 mag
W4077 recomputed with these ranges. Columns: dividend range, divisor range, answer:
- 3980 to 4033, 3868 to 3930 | 1.75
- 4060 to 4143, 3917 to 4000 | 1.93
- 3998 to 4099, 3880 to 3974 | 2.00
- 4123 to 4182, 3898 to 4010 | 1.82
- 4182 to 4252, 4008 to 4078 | 1.15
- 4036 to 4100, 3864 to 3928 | 1.90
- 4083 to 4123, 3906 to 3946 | 2.46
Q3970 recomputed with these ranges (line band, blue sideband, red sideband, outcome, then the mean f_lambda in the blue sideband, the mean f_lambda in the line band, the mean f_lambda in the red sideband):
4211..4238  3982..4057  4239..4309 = -2.23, 12.2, 13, 11.9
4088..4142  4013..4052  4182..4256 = -3.77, 12.6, 13.7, 13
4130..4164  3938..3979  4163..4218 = -3.62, 6.66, 13.2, 13.2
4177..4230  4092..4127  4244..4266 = 1.10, 13.7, 13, 13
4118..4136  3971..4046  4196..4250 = -1.30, 11.6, 13.3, 13.1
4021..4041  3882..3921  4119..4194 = -3.61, 8.21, 12.7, 13.2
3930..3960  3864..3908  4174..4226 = 6.97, 7.05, 6.34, 13.1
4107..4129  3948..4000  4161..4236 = -4.70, 8.64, 13.9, 13.1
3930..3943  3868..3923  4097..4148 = 7.73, 7.52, 3.49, 13.3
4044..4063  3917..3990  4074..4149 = -2.01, 6.78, 12.2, 13.4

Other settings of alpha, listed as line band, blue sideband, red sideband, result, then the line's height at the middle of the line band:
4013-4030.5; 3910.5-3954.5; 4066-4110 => -0.24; 10.3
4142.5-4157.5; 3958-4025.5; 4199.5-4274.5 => -0.08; 11.9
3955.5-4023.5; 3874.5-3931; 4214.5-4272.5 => -0.12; 8.82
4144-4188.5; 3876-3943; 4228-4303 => -0.22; 10.8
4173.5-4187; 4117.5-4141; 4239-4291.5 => 0.02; 13.2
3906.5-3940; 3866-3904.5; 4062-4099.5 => 0.29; 8.17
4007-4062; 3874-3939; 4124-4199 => -0.25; 10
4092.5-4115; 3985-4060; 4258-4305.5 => -0.12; 12.1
